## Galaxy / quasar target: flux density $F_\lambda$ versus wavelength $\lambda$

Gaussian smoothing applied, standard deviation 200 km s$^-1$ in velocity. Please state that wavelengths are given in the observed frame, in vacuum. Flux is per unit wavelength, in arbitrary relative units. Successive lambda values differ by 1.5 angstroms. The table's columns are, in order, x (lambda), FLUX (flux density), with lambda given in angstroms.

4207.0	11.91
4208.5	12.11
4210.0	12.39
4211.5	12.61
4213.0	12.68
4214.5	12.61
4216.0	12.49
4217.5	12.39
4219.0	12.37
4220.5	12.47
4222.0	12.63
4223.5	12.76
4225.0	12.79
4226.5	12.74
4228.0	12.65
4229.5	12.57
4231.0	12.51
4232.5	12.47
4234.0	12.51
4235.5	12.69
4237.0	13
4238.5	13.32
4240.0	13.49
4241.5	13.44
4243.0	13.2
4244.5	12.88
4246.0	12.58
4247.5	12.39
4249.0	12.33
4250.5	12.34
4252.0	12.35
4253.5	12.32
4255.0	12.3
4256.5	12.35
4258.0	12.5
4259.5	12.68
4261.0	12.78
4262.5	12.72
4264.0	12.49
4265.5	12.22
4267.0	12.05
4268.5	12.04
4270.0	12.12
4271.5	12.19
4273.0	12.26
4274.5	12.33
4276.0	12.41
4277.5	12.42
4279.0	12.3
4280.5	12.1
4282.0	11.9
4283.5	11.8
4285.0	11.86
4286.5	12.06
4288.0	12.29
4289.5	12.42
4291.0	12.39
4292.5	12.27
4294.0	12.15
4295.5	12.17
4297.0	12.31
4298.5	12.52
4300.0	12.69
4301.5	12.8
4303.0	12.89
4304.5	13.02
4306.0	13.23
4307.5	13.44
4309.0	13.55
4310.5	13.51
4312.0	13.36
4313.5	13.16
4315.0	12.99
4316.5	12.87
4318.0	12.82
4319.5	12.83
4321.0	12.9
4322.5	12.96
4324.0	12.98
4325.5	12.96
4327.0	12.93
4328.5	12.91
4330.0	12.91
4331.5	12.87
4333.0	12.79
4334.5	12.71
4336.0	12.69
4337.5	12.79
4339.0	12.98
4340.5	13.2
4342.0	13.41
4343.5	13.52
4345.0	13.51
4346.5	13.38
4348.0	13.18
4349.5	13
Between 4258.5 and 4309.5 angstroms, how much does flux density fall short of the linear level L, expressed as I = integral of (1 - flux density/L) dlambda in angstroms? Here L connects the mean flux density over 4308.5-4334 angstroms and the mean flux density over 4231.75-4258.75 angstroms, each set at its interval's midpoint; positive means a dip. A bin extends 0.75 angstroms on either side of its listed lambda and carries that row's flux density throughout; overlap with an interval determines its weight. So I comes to 1.68 angstroms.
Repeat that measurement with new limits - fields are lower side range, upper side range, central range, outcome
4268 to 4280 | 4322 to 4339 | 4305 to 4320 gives -0.6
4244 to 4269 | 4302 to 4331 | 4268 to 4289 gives 0.8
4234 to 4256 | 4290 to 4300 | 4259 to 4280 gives 0.3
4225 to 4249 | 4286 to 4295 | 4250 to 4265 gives 0.1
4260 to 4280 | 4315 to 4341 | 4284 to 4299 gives 0.4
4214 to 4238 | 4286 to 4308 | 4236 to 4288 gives 0.6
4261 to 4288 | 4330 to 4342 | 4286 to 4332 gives -0.8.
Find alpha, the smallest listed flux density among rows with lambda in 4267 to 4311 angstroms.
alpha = 11.8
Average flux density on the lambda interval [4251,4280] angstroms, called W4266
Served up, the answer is 12.4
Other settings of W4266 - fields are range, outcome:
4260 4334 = 12.6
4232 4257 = 12.7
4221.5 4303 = 12.5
